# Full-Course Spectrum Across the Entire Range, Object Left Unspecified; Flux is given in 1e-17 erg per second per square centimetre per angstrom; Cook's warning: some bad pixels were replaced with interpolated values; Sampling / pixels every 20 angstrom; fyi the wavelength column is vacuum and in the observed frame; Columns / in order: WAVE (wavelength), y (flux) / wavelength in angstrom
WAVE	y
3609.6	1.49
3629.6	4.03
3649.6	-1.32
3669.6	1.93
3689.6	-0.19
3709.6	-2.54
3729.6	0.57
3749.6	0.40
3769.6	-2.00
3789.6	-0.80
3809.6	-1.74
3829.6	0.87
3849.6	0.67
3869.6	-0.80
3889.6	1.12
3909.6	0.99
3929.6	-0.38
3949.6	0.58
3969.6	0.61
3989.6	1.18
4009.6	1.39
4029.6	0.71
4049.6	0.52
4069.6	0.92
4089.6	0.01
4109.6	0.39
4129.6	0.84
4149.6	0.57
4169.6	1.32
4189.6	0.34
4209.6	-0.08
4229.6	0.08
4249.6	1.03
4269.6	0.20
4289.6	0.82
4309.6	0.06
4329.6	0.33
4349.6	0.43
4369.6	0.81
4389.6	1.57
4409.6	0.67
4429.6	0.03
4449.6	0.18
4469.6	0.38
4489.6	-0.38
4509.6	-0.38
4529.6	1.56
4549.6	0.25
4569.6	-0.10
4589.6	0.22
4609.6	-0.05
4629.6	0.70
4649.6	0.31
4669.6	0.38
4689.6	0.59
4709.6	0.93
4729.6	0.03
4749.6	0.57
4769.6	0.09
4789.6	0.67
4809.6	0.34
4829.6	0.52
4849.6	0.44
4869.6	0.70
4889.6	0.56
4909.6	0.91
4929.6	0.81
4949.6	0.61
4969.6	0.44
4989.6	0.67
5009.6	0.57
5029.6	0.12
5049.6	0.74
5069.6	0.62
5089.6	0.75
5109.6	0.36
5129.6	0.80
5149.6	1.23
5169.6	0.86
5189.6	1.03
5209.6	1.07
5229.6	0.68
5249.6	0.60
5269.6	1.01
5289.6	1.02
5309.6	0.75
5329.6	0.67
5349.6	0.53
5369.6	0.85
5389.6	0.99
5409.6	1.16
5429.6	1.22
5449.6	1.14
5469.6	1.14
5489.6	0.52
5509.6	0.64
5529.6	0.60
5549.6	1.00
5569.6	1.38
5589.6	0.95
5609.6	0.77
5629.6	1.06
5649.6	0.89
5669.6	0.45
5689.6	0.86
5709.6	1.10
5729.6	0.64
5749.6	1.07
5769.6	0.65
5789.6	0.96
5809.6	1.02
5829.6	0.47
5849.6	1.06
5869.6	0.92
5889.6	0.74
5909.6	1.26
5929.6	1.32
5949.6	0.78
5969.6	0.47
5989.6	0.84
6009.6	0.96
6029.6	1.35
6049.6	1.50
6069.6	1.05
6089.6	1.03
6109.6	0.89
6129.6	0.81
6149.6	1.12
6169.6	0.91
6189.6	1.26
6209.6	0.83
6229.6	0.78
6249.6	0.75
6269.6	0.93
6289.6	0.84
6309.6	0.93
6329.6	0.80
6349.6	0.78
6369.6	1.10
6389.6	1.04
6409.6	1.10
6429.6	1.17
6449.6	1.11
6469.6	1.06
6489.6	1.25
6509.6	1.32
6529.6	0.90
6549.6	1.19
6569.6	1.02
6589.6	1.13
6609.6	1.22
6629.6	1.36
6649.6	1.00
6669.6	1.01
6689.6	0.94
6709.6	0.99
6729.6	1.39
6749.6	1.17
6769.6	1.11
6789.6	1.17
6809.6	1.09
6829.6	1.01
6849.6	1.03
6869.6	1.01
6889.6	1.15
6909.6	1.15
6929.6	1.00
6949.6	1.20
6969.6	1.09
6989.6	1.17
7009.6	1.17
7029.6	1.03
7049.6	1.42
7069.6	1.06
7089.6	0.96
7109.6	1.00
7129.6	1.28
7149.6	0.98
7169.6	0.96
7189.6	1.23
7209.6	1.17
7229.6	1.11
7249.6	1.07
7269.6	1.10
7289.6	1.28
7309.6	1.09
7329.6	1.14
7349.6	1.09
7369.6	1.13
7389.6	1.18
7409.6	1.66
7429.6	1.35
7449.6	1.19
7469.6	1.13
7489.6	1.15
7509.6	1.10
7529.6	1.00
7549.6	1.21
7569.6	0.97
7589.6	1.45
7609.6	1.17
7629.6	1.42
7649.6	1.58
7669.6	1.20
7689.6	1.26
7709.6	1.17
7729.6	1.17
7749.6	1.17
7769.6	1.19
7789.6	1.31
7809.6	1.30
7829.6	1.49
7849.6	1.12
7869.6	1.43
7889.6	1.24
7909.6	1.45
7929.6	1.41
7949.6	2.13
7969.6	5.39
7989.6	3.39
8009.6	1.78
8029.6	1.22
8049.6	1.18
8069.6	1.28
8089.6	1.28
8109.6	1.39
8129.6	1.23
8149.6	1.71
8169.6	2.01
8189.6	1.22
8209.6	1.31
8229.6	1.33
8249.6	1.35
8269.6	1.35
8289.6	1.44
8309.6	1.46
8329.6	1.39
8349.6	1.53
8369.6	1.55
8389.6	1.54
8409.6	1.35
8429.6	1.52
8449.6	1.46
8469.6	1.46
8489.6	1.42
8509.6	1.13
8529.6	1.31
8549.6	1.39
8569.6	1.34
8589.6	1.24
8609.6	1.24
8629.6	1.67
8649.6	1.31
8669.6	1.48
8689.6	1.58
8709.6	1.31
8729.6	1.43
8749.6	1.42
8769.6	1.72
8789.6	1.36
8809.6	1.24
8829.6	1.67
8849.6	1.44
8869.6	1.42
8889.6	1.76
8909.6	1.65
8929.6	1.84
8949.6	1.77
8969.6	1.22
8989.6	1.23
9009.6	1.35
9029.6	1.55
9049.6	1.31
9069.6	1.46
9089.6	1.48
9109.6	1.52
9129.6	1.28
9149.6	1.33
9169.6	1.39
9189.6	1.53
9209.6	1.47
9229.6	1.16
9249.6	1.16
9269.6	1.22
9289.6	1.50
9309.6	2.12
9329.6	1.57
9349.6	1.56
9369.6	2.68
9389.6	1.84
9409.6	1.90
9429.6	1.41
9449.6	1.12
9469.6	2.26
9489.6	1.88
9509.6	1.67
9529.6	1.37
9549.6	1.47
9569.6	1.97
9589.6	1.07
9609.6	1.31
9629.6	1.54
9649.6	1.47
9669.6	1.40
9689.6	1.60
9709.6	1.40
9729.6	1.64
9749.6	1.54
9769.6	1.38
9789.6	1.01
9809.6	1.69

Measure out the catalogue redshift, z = 0.214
